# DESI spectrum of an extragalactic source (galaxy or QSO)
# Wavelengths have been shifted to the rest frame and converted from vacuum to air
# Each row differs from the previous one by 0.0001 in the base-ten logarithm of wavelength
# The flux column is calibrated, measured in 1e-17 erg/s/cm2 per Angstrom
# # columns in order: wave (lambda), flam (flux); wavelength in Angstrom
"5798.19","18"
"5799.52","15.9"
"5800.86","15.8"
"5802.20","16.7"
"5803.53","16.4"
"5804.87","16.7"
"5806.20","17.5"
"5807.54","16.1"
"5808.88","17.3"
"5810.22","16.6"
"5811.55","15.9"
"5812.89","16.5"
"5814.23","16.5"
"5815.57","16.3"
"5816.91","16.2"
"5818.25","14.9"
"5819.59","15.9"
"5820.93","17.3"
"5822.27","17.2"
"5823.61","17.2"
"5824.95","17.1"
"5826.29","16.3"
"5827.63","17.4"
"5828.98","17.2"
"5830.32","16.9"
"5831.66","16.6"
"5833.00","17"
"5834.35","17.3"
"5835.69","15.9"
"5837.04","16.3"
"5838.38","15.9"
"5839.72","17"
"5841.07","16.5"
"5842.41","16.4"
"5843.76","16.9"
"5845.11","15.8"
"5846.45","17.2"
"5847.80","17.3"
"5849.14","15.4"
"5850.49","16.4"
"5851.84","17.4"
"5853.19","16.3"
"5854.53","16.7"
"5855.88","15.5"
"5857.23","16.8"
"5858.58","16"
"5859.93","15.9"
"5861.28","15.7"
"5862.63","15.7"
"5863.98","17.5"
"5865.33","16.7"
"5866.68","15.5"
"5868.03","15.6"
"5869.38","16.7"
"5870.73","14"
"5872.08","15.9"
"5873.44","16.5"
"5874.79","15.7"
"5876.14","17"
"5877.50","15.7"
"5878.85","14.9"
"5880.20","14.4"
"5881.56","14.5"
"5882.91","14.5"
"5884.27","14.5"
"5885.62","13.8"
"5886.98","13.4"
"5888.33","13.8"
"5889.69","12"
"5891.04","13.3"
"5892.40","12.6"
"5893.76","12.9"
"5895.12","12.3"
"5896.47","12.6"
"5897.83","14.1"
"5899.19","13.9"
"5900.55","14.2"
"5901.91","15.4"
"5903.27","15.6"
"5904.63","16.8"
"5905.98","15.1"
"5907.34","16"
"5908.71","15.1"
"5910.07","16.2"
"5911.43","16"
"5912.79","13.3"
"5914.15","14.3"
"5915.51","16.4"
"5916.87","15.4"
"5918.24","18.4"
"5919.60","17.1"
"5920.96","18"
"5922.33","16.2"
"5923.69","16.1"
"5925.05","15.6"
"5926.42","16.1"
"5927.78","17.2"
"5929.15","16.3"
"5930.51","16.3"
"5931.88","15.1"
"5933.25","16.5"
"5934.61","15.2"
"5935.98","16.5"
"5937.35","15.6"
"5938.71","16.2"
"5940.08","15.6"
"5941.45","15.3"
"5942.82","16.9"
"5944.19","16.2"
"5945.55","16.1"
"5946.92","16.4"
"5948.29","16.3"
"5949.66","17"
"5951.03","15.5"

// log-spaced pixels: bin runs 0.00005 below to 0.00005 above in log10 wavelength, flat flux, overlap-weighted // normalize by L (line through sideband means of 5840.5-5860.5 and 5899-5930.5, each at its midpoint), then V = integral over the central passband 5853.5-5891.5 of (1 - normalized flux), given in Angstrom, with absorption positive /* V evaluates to 2.2 Angstrom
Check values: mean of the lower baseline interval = 16.4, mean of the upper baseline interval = 15.9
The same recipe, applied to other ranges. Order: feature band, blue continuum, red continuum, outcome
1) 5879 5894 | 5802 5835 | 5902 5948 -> 2.4 Angstrom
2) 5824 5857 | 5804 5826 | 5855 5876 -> -0.7 Angstrom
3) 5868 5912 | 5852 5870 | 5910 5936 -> 4.1 Angstrom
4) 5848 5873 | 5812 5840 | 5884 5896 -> -2.4 Angstrom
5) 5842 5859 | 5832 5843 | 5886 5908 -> -0.5 Angstrom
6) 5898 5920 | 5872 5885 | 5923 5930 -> 0.6 Angstrom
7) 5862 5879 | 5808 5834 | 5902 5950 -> 0.4 Angstrom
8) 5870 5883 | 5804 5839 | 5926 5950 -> 0.8 Angstrom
